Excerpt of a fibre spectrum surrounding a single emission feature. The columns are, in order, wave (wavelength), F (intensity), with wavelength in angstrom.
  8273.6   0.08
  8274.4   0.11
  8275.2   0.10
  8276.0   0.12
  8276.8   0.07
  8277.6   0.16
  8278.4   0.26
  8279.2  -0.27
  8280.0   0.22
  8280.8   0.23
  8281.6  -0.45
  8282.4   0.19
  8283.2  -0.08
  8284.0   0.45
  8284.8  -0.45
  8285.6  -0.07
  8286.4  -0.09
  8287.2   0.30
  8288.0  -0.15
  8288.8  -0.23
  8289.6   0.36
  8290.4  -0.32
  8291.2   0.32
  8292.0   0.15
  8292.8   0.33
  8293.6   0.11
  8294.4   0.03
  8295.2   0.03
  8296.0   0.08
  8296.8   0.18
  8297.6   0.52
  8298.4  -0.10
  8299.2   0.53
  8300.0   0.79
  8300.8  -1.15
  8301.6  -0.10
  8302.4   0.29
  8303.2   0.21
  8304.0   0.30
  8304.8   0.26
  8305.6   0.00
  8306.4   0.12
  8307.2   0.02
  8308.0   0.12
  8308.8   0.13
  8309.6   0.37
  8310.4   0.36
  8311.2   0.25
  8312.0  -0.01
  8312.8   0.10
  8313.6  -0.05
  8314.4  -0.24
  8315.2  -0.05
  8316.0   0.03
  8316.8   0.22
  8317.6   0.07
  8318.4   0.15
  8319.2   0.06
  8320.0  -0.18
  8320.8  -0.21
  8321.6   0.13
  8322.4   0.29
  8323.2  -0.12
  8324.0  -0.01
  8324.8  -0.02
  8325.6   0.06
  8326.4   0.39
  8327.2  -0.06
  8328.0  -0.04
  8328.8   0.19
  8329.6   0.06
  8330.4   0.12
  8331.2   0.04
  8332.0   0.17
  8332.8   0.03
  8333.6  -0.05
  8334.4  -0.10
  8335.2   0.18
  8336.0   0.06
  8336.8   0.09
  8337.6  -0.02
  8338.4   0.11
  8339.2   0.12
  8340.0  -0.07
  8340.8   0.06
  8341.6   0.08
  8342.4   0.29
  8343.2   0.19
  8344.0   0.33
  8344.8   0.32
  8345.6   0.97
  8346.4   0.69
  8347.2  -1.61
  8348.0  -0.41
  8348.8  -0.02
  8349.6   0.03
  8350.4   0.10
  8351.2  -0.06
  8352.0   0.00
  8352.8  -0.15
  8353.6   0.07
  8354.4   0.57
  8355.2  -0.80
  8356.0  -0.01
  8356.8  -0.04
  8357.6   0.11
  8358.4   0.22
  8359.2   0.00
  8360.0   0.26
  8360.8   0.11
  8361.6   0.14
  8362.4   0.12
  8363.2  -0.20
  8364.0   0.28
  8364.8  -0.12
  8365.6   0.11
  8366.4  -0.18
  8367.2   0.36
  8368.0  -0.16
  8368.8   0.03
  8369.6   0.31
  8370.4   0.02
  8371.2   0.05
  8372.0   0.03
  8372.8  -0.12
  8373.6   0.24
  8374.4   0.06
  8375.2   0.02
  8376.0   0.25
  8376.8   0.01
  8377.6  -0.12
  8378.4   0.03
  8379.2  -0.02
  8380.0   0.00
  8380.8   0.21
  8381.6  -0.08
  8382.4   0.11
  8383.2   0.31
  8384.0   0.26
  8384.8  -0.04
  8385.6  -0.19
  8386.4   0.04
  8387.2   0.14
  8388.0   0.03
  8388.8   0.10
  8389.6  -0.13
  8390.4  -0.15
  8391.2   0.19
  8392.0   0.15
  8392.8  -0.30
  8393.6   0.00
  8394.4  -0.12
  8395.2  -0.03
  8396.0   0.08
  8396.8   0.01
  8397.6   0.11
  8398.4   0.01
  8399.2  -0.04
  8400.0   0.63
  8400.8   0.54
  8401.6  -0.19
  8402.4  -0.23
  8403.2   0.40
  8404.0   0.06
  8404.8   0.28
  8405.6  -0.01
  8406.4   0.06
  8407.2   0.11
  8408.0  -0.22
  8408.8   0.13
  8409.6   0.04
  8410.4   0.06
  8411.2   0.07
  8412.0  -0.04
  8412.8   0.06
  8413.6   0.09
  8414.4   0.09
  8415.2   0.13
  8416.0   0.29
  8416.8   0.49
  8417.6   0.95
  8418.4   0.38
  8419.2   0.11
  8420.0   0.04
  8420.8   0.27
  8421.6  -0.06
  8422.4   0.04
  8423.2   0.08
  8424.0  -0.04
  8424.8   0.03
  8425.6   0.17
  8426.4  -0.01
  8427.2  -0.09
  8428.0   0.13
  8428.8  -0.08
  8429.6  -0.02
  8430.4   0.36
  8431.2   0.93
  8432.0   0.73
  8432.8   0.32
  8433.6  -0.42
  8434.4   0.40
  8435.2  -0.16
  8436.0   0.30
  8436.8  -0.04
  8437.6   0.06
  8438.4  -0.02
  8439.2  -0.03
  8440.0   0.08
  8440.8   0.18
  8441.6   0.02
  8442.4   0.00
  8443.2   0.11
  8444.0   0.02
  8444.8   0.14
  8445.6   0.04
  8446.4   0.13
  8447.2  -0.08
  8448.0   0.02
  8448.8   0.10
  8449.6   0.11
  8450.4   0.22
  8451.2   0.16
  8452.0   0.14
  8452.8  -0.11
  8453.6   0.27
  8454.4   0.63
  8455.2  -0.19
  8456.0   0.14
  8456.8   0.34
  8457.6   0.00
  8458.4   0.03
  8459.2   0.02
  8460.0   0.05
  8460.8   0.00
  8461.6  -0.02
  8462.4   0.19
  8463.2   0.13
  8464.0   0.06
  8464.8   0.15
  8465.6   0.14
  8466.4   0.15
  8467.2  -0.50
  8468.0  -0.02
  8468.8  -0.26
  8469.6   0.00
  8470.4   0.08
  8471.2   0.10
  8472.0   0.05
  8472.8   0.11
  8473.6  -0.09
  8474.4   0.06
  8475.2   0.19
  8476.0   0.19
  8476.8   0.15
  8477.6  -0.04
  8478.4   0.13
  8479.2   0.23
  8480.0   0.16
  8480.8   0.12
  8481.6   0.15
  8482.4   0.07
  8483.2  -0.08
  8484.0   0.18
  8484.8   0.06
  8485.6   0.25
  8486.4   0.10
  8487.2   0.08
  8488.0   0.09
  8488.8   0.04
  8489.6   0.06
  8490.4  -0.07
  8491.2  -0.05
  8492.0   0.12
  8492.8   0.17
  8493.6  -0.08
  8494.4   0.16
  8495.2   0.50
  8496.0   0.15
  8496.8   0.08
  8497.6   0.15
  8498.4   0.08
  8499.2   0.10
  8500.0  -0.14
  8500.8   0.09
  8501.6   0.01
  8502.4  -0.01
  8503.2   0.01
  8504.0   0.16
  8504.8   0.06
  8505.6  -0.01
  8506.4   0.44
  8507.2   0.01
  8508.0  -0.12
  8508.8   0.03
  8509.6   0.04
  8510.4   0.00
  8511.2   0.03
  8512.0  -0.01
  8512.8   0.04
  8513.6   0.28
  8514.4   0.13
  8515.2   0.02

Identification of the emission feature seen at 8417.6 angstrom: H-gamma 4340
